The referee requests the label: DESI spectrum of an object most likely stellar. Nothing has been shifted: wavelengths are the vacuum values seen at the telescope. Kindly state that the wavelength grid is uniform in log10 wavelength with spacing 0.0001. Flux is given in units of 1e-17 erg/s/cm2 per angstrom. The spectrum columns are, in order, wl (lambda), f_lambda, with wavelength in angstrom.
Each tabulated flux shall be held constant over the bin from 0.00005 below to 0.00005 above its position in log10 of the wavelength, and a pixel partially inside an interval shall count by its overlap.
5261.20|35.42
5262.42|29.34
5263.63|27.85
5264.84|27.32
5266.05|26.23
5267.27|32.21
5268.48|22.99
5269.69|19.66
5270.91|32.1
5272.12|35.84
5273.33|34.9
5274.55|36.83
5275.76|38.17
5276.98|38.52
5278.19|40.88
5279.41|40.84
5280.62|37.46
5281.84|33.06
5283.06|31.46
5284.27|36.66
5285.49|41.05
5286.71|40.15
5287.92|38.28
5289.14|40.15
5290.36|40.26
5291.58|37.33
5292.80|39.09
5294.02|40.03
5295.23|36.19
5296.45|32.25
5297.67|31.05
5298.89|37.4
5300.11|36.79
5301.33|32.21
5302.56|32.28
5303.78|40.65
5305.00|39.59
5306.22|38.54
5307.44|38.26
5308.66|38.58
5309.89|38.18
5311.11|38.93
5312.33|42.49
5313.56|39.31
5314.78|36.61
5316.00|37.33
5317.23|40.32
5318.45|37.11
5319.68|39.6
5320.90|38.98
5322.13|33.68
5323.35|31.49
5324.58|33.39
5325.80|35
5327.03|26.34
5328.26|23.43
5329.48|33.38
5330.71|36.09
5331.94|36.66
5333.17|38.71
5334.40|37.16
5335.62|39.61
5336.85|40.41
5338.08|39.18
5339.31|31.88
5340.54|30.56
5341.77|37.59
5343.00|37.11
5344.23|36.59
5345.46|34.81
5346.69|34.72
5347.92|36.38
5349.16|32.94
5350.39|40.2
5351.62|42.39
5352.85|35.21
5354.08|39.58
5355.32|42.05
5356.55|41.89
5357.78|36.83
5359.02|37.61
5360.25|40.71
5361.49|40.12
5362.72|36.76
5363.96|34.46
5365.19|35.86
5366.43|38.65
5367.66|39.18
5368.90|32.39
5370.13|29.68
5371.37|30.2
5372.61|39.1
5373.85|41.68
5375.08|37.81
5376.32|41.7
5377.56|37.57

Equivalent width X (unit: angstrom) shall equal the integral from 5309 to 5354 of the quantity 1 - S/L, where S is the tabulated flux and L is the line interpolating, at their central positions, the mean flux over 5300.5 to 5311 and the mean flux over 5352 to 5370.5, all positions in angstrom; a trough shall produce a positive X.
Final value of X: 1.4 angstrom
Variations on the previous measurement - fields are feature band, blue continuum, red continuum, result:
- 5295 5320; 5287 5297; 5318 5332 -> -0.98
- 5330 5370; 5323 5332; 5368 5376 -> -4.31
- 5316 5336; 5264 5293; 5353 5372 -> 0.57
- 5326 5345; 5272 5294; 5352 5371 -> 1.30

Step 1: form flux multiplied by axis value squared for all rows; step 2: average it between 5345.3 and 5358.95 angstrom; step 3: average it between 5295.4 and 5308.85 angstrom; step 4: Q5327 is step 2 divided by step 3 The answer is 1.07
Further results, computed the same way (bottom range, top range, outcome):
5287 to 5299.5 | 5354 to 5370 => 1.04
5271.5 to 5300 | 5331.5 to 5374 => 1.02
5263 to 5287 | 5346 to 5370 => 1.15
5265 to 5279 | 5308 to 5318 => 1.22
